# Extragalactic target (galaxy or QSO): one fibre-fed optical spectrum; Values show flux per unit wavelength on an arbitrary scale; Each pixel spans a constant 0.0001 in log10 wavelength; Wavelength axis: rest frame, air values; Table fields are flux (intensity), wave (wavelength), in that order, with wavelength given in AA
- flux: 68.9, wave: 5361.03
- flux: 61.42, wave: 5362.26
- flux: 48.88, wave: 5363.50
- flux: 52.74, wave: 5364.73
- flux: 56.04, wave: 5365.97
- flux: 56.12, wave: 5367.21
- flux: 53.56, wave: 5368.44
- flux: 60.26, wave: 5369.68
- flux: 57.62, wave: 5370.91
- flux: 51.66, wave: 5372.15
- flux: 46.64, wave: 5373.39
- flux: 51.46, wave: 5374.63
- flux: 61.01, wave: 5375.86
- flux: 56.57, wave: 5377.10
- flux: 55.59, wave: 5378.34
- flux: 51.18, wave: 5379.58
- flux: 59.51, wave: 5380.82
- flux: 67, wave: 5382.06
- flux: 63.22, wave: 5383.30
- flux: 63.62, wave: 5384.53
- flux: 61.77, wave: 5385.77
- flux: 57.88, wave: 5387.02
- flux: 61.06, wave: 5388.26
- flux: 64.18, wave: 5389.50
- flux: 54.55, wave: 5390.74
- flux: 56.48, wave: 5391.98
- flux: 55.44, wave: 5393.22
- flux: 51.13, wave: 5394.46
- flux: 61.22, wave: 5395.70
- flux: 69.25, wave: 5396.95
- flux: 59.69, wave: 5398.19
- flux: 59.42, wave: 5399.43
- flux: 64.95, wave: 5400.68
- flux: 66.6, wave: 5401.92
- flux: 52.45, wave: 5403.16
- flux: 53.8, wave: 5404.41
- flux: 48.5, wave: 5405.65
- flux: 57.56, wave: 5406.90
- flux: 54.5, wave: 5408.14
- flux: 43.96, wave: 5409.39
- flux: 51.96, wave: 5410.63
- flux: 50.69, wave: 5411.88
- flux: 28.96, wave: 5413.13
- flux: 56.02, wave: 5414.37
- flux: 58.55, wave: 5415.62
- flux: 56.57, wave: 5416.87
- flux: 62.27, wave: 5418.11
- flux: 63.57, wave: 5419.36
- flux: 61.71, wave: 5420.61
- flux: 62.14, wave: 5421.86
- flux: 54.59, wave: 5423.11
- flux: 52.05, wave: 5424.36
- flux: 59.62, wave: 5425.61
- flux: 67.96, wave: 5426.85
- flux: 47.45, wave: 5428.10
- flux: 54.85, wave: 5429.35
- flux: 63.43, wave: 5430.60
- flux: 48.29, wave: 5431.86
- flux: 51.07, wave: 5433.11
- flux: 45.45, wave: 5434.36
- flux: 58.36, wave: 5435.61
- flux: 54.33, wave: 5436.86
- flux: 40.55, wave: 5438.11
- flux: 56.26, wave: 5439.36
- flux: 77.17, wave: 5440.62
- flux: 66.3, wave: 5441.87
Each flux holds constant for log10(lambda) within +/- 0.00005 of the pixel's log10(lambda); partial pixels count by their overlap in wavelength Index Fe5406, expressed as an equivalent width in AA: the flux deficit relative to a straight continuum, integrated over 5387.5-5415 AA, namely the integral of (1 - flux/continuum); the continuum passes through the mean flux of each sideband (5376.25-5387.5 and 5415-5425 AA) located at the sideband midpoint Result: 1.71 AA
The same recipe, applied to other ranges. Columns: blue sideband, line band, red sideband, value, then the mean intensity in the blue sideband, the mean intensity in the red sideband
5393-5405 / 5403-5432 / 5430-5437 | 0.7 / 59.5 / 53.4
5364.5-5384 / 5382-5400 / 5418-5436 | -1.2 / 56.4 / 56.7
